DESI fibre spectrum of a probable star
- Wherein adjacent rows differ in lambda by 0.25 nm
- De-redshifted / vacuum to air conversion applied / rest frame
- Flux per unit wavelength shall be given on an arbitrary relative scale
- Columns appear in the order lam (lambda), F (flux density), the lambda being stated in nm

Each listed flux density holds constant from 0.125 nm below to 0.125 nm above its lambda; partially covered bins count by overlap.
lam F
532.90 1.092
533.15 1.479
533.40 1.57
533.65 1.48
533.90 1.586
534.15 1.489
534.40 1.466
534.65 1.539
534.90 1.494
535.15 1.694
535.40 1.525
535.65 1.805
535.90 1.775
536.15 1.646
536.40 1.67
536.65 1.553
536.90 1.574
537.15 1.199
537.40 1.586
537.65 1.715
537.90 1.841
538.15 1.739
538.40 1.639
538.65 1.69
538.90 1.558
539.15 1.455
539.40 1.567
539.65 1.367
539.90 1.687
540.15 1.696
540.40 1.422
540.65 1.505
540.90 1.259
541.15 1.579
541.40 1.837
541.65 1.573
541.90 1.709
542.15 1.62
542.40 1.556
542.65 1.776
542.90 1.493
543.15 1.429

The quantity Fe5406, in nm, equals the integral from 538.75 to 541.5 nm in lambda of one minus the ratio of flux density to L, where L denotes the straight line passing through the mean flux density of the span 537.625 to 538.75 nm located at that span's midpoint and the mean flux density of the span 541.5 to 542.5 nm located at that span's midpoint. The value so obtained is 0.22 nm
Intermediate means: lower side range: 1.73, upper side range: 1.62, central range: 1.54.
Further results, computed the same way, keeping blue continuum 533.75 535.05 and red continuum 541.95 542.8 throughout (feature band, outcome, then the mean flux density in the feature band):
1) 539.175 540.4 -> 0.04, 1.55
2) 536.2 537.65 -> 0.02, 1.54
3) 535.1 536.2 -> -0.11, 1.69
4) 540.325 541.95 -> 0.08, 1.55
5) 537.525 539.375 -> -0.08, 1.66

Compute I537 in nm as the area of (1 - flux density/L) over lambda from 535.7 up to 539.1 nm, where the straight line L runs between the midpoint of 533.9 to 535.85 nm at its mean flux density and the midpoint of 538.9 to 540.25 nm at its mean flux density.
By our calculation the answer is -0.14 nm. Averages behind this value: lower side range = 1.58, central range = 1.63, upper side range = 1.55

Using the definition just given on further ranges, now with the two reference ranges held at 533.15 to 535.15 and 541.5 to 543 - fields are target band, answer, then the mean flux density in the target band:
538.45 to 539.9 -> 0.04 nm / 1.55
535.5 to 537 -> -0.11 nm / 1.67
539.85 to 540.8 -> 0.03 nm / 1.56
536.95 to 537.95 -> 0.00 nm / 1.57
